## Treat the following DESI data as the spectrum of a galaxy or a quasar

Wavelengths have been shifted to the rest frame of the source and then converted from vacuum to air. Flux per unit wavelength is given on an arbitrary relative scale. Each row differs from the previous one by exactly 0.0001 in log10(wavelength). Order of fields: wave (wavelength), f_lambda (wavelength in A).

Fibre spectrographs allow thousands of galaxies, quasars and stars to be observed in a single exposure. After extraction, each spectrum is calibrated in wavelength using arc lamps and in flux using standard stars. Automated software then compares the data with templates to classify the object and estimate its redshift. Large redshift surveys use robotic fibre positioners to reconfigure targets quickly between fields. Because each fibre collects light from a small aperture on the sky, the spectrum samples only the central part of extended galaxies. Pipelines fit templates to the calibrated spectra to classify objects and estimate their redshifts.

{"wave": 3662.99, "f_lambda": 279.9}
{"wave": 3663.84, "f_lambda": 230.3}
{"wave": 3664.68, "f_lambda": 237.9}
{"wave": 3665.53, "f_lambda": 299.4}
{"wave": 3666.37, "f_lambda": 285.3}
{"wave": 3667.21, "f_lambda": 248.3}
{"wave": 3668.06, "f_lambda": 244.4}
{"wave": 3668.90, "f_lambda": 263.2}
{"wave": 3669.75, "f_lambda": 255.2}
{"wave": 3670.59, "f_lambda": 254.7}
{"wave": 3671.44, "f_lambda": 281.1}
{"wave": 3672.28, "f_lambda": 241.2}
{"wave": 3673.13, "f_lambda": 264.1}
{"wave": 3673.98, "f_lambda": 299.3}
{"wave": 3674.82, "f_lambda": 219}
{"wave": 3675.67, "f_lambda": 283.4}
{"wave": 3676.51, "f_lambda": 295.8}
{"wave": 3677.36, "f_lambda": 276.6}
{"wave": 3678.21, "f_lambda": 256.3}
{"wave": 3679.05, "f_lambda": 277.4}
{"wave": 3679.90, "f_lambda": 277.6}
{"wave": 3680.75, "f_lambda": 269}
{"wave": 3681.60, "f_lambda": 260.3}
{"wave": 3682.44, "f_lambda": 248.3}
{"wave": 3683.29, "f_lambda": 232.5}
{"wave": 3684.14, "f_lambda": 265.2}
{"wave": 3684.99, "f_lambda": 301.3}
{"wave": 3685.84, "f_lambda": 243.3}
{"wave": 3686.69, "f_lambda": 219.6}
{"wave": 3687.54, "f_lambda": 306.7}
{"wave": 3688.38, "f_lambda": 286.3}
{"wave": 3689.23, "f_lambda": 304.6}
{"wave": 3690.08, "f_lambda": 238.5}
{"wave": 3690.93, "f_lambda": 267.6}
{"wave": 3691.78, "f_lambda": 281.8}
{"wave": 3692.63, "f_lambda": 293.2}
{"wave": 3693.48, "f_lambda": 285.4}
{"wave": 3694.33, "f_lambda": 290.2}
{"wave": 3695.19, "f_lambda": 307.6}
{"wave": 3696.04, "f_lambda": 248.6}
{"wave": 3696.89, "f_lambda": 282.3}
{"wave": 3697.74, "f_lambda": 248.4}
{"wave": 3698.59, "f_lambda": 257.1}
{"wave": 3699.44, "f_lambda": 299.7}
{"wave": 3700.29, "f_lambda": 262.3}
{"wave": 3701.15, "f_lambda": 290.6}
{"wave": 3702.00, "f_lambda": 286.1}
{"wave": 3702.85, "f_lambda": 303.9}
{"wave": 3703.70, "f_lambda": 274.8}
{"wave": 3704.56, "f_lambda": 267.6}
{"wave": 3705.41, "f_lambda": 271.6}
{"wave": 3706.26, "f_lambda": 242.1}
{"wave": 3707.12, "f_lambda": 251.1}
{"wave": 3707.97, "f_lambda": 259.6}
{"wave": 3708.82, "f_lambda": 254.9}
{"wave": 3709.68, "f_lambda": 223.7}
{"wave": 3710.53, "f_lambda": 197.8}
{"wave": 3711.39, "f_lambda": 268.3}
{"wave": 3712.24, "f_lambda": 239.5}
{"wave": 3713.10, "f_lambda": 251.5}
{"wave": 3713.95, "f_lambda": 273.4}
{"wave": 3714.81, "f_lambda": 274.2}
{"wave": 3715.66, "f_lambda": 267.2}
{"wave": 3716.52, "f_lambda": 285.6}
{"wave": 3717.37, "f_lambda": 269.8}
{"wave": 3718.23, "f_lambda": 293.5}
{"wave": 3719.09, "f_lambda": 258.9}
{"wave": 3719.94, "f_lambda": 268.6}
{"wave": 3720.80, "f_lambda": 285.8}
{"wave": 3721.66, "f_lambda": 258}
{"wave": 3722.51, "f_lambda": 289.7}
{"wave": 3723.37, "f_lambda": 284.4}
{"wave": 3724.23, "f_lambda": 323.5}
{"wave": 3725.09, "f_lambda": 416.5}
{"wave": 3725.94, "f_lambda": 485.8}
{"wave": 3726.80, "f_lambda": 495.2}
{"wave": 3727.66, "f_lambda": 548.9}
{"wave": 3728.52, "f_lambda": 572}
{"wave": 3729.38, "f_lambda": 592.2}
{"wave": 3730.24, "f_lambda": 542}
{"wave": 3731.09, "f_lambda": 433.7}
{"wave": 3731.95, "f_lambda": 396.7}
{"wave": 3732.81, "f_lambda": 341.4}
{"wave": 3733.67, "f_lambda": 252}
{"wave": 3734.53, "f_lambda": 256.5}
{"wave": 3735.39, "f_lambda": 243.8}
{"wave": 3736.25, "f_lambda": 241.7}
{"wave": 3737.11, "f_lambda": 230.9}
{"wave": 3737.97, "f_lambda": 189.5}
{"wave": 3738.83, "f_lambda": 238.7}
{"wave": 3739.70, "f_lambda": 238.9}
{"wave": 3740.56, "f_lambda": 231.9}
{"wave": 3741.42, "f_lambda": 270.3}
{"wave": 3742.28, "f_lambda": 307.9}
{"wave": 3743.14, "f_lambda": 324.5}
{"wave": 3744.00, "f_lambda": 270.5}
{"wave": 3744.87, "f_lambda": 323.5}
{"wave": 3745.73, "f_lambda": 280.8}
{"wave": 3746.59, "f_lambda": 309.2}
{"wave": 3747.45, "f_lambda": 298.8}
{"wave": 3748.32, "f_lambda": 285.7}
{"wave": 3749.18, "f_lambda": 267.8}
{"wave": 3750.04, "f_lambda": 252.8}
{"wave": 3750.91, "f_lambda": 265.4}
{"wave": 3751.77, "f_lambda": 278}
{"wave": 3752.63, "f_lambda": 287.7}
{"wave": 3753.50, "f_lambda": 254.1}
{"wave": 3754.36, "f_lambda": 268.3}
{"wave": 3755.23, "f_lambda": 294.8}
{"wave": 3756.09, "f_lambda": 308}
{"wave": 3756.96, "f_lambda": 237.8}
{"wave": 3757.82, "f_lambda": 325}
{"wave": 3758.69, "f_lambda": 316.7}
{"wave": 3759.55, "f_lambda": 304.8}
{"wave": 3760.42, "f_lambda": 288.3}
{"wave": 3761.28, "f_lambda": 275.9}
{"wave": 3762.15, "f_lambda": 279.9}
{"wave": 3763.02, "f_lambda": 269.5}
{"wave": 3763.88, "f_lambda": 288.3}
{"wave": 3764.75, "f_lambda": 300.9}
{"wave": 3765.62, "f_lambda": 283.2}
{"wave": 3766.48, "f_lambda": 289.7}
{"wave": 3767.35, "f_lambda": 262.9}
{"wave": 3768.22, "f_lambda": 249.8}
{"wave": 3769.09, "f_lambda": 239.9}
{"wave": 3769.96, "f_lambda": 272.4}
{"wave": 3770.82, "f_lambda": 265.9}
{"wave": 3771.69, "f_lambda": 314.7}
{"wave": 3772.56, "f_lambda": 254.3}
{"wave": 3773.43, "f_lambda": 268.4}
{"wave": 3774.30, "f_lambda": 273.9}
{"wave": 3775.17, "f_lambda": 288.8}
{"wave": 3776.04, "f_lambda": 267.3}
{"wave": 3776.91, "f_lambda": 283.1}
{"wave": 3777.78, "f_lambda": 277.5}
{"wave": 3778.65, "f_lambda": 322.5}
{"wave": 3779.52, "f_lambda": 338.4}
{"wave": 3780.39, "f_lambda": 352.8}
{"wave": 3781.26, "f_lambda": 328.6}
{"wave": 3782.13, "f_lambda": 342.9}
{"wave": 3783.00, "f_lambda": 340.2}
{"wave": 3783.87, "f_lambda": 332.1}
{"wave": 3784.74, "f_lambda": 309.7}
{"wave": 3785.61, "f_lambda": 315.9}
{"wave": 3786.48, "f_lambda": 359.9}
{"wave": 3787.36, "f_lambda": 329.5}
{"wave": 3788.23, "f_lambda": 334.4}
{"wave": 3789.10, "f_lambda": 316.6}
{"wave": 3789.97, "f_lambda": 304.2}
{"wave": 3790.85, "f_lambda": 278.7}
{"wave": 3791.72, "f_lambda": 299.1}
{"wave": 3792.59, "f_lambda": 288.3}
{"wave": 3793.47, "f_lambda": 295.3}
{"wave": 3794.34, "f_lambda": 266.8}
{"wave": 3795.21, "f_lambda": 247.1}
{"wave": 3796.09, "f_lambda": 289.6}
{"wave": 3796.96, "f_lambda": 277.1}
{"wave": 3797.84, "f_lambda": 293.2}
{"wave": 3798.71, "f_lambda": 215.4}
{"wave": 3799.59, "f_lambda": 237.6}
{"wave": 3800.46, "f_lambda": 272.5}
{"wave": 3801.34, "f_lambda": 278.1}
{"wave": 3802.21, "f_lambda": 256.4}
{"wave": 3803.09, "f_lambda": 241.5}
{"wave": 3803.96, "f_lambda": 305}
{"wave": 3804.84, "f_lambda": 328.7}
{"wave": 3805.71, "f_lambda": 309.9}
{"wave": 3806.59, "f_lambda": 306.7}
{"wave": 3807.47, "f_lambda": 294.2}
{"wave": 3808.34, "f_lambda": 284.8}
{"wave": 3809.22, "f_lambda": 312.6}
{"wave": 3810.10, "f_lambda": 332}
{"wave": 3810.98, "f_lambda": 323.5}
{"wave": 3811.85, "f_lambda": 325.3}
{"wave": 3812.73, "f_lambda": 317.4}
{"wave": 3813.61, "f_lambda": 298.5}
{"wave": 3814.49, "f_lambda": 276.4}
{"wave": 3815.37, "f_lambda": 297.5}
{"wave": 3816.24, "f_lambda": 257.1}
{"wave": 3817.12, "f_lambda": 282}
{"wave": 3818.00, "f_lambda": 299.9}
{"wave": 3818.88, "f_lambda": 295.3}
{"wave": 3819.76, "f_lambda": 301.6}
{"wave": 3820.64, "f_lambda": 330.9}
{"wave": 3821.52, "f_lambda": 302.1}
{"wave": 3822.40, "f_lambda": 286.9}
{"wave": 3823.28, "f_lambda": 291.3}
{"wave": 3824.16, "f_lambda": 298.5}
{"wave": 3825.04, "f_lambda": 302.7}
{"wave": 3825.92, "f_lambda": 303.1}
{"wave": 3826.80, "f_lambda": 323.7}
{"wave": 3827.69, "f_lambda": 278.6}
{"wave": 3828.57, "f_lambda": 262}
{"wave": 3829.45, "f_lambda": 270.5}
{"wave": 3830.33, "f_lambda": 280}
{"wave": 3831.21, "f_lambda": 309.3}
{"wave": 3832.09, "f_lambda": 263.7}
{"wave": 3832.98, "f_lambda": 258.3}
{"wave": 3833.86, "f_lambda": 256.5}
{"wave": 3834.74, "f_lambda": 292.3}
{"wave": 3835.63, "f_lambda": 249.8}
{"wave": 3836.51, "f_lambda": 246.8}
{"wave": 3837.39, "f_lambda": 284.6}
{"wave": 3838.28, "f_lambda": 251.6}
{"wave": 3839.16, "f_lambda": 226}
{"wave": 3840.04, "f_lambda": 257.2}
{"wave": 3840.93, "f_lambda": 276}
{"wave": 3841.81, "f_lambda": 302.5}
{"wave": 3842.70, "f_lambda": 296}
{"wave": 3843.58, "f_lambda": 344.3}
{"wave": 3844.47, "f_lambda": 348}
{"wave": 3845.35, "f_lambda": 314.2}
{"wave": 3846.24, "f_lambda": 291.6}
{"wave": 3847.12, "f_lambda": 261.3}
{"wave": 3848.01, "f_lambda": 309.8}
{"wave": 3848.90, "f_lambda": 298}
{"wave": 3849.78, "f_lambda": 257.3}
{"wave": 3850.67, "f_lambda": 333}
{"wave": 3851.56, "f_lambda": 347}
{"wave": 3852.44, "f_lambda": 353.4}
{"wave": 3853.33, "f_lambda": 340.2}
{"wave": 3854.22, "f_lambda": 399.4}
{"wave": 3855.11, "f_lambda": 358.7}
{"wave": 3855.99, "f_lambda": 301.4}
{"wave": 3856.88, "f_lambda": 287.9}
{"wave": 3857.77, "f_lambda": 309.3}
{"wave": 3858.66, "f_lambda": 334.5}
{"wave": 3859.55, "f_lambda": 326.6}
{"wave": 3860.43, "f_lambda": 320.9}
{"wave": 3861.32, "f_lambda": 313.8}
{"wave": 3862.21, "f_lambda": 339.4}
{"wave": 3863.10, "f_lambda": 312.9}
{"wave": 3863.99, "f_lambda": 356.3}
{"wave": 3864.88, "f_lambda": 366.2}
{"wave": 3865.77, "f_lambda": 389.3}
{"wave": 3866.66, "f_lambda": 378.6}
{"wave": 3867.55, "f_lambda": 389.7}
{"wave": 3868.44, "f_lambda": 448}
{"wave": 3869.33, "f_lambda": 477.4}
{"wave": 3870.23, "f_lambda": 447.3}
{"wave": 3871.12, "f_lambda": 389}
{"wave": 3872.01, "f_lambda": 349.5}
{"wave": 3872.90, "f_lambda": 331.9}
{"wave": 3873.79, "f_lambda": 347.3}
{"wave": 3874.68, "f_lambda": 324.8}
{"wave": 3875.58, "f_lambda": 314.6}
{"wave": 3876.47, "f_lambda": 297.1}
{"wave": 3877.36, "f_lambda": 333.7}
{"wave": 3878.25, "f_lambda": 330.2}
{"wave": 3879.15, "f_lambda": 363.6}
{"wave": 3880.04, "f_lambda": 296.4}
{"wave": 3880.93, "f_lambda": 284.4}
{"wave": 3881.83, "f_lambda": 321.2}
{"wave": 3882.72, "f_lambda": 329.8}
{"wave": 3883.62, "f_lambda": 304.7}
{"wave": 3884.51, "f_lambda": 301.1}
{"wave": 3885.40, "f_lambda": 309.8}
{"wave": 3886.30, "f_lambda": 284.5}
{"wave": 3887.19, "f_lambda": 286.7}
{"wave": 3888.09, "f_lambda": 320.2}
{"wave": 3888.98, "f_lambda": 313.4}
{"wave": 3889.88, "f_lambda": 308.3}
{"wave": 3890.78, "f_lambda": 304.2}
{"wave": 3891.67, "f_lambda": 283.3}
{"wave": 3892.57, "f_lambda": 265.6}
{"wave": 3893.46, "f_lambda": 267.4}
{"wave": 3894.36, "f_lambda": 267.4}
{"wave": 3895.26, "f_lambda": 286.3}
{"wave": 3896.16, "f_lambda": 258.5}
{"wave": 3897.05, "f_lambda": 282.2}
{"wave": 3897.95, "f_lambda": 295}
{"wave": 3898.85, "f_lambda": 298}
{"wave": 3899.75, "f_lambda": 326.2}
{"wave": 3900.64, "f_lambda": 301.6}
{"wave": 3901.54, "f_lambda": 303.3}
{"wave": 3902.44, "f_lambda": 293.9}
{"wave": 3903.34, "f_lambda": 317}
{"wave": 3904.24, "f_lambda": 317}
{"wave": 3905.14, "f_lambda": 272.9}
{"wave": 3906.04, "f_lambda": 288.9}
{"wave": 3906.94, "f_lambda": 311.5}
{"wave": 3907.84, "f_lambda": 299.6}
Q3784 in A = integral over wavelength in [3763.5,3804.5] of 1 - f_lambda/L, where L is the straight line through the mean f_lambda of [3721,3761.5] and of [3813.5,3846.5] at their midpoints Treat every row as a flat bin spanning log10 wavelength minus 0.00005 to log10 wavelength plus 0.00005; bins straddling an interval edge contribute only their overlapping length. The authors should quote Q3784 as 1.76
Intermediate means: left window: 319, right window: 287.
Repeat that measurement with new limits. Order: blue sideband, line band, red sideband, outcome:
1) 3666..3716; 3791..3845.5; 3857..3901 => 3.47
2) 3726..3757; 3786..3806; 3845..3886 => 2.42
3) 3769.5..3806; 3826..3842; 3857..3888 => 2.39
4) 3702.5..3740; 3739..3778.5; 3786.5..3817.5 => 2.85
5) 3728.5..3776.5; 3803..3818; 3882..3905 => -0.31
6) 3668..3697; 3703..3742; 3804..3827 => -3.94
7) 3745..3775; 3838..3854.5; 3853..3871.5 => 2.06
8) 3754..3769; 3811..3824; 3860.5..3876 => 1.18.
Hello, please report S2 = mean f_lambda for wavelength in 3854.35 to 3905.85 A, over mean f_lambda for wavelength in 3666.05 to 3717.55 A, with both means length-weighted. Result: 1.2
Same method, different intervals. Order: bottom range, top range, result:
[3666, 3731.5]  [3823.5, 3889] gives 1.08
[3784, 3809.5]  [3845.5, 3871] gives 1.18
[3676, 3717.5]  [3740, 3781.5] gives 1.06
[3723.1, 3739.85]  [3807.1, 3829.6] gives 0.81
